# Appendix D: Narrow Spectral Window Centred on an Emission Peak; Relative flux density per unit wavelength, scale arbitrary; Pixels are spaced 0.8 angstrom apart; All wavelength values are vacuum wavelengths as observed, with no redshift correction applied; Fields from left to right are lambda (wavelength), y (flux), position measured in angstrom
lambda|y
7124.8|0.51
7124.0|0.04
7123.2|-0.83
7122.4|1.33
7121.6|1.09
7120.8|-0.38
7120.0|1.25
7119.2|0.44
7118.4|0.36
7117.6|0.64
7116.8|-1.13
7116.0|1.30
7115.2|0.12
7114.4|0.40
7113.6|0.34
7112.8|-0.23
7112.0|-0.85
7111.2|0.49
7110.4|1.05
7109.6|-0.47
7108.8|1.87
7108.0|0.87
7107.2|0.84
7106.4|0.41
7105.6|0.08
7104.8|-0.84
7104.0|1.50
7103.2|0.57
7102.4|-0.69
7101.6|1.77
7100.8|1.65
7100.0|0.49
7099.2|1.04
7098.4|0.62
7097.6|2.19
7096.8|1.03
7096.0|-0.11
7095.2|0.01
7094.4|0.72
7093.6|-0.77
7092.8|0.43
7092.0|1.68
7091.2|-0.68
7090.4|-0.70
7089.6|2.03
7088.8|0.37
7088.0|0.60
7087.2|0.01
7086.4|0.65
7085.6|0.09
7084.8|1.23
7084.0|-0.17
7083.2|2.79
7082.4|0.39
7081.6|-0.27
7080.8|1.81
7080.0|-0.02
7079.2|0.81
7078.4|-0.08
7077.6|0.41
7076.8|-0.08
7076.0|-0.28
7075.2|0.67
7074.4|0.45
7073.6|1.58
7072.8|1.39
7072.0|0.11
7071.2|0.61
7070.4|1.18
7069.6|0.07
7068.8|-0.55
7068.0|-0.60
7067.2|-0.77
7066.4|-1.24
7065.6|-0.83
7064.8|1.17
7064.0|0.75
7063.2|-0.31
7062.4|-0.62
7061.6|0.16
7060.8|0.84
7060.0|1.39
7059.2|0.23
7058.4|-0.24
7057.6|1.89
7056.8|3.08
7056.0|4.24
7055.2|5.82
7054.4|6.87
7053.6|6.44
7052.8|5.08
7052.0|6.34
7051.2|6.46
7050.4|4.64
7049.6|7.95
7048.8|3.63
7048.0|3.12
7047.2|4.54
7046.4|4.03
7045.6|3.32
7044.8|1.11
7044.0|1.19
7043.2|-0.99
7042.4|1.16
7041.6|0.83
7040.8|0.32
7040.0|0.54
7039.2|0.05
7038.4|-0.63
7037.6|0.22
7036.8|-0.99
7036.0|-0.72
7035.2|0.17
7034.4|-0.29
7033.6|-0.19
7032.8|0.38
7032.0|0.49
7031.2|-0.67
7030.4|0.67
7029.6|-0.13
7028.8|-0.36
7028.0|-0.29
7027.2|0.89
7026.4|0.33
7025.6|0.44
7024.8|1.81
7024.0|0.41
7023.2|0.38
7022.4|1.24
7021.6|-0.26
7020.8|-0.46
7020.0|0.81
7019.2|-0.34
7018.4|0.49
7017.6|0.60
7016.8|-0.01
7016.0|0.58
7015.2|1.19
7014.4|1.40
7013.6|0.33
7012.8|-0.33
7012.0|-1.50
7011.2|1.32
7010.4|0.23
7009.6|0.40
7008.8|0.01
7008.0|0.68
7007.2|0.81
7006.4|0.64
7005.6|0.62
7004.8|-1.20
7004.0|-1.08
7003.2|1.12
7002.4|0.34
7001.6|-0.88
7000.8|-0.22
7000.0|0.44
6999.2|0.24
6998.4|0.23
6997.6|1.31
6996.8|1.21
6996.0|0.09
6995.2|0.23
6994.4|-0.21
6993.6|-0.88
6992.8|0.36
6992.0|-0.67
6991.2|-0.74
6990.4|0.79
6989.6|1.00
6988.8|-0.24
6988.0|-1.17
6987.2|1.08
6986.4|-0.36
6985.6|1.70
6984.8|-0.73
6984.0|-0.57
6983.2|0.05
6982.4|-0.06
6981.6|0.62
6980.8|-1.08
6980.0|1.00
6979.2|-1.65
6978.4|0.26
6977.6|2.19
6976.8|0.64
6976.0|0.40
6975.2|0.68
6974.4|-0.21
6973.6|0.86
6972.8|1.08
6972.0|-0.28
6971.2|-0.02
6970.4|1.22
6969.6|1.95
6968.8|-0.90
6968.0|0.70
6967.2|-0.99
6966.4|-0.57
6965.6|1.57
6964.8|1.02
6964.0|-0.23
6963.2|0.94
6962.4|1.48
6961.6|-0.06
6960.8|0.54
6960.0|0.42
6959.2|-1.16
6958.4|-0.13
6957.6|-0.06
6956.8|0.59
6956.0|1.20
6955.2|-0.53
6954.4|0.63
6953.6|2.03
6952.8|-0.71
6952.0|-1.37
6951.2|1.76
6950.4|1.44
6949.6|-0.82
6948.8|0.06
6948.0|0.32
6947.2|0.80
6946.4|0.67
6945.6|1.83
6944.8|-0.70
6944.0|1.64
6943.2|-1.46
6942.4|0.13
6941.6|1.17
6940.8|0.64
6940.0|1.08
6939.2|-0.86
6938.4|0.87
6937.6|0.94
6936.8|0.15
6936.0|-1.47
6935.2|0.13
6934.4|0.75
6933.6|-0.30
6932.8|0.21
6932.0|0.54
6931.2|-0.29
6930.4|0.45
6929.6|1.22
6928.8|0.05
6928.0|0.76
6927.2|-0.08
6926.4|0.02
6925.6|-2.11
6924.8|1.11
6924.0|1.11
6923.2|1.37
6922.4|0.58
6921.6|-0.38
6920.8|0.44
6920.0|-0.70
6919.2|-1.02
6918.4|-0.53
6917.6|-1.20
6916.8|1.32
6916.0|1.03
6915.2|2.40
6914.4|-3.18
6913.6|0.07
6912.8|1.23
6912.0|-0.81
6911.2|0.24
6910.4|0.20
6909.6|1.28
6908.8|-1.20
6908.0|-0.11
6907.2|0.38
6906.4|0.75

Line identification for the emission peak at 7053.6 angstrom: [O II]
